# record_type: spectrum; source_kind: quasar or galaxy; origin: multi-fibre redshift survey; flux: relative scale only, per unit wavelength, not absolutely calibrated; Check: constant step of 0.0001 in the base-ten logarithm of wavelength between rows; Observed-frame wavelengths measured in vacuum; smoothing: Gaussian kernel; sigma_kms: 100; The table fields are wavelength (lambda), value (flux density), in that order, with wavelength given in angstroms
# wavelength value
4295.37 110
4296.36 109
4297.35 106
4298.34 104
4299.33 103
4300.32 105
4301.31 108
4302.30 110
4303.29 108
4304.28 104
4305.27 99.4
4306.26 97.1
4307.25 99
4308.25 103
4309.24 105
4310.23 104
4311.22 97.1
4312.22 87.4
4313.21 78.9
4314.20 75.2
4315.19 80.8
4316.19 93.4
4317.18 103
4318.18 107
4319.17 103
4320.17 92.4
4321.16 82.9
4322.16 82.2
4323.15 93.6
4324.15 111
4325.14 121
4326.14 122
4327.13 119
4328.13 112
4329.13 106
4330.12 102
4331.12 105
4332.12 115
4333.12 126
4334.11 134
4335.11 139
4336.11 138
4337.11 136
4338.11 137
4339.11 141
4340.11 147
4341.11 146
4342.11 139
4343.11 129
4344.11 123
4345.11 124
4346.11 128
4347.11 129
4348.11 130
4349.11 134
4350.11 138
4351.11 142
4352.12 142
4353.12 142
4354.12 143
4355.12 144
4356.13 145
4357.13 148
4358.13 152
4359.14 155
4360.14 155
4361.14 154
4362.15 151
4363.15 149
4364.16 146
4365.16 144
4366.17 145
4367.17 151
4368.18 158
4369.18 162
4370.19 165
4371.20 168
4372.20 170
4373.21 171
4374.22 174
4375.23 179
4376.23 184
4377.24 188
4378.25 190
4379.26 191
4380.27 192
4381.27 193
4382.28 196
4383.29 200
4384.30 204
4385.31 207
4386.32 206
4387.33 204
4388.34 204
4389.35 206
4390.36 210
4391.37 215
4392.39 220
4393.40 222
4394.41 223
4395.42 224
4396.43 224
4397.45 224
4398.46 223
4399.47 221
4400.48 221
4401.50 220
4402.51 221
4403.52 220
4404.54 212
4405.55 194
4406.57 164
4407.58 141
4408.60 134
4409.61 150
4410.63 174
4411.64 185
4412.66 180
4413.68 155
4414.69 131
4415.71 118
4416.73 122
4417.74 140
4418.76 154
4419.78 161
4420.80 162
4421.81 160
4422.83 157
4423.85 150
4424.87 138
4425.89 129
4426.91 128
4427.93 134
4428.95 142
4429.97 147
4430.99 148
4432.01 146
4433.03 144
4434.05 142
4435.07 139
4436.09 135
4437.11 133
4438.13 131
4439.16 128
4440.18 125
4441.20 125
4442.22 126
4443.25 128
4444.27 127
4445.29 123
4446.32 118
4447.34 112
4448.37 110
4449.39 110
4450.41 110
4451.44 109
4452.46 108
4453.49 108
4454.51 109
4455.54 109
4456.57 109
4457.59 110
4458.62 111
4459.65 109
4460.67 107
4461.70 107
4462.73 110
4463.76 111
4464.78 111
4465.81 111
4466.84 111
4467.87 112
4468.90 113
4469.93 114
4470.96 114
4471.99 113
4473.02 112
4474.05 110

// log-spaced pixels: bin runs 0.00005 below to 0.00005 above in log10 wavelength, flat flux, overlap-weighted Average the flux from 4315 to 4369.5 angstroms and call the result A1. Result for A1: 129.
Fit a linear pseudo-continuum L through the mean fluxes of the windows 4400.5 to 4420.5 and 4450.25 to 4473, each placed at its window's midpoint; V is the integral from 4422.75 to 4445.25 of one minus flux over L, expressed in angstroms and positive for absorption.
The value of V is 0.9 angstroms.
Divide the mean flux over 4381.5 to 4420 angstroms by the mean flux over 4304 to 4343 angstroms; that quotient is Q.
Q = 1.7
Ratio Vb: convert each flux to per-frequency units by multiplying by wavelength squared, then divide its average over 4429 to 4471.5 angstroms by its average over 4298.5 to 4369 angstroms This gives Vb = 1.0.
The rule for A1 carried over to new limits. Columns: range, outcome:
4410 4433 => 148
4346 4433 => 170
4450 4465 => 109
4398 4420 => 175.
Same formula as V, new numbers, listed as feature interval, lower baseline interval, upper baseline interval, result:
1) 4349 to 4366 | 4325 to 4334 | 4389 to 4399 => 1.4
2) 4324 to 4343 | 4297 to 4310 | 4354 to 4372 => 0.3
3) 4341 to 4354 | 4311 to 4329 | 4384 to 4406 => 0.6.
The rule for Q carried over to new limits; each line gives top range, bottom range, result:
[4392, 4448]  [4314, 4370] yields 1.25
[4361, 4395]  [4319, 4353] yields 1.50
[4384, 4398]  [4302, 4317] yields 2.22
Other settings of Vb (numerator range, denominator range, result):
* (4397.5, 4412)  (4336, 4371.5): 1.37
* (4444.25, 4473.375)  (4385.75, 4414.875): 0.58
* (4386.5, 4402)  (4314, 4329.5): 2.23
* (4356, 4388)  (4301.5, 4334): 1.73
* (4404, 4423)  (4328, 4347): 1.27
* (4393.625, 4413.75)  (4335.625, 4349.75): 1.50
